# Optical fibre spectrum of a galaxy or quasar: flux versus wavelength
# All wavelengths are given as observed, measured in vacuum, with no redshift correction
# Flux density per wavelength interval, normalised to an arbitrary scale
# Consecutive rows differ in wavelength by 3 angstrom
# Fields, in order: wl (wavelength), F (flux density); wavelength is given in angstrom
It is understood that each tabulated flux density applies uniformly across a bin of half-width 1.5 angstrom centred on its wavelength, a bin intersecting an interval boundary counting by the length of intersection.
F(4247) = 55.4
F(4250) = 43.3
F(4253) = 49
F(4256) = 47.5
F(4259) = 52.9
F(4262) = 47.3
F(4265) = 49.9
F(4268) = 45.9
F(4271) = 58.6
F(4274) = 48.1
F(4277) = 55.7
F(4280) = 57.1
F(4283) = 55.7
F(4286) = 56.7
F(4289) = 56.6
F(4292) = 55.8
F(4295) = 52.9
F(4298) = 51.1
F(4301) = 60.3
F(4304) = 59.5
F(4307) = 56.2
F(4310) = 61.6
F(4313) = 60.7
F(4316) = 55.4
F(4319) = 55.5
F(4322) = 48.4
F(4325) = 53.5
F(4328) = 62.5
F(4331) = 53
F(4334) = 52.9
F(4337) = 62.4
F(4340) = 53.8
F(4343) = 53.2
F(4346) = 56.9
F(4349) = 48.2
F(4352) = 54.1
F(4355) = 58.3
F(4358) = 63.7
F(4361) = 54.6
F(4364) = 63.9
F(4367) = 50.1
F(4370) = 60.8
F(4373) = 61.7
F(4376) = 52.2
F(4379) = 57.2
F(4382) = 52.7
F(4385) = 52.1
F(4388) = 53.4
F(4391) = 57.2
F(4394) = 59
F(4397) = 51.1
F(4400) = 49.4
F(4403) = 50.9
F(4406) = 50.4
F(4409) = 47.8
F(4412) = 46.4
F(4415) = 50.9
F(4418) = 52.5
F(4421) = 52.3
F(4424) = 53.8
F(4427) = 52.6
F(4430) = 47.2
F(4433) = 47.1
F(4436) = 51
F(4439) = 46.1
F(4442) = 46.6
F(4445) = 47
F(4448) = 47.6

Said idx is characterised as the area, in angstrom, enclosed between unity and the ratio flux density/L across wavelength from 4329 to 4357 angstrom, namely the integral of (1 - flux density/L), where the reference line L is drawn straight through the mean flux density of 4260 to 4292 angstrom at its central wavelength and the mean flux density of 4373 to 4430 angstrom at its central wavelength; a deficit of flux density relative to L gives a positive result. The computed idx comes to -1.2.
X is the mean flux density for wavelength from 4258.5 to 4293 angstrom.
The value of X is 53.3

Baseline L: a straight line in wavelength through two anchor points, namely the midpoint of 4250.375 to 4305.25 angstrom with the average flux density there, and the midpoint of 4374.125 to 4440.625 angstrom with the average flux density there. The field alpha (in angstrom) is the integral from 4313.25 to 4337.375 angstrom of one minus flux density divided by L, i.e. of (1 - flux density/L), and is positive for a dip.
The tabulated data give -1.3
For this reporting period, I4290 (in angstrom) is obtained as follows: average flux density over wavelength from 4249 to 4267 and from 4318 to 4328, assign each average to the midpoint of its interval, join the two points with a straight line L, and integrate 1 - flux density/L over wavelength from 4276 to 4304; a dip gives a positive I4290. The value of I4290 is -2.69 angstrom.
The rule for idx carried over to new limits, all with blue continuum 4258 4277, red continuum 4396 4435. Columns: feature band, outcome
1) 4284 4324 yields -4.36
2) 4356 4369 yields -2.01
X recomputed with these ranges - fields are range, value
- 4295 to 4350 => 55.8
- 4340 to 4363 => 55.6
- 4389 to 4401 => 54.3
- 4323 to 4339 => 56.5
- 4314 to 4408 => 55.1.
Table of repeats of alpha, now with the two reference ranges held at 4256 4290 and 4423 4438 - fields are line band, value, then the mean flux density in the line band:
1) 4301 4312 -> -1.5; 59.3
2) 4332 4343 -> -0.9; 55.8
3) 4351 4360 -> -1.3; 58.7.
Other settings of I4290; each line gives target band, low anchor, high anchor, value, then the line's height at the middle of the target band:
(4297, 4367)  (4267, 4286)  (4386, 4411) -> -4.2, 53.2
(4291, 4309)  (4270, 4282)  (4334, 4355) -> -0.4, 54.8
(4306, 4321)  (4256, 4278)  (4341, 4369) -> -1.1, 53.5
